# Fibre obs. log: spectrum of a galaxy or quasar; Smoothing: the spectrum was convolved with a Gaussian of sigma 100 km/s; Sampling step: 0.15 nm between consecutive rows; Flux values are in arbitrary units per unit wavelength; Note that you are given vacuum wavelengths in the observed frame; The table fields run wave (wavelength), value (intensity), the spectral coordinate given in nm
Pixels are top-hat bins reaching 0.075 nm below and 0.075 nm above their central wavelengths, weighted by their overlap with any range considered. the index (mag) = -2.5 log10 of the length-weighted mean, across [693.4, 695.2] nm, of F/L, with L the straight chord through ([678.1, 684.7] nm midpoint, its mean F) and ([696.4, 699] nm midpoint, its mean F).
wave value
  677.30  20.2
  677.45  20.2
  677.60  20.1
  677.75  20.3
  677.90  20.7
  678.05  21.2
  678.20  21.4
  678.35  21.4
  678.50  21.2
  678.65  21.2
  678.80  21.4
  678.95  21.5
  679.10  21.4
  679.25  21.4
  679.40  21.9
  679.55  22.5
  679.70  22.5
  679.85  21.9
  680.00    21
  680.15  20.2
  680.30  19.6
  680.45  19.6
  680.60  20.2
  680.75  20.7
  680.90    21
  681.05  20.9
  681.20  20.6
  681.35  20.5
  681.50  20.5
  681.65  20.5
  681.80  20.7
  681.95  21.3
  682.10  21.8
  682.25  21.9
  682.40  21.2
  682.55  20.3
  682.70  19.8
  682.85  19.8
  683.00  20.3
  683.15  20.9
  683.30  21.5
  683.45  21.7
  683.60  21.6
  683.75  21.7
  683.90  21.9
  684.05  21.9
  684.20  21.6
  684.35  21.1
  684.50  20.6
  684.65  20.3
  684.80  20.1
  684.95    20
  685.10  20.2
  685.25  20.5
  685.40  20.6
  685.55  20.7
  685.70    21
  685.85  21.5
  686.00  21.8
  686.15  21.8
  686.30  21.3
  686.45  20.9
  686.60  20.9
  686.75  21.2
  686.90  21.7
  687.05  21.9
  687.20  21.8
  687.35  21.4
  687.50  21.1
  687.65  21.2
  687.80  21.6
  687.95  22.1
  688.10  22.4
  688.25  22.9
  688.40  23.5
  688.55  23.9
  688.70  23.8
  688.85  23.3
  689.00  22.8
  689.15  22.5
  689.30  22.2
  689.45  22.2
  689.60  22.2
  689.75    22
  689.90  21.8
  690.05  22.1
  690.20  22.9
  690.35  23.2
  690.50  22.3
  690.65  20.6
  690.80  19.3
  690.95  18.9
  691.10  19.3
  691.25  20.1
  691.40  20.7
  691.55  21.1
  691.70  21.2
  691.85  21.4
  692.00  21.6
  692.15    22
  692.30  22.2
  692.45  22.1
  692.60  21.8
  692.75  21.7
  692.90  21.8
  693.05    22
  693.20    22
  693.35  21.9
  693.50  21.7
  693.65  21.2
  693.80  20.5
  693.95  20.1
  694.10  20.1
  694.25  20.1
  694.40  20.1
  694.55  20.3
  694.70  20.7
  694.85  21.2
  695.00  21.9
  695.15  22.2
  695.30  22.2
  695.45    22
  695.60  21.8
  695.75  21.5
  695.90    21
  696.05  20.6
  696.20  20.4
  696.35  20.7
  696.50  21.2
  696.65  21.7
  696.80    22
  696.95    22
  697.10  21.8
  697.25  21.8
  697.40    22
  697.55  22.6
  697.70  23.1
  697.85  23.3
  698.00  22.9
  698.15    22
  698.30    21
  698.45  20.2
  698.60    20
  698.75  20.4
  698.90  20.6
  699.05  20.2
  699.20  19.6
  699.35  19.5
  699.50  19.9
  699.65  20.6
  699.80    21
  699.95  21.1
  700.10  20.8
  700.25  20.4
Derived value 0.04 mag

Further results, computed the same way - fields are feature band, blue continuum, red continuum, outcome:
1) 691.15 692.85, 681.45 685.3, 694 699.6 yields -0.02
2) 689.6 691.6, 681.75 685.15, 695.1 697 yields 0.01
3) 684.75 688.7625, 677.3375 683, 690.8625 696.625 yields -0.03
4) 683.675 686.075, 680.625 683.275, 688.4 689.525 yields 0.04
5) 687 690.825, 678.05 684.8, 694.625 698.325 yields -0.04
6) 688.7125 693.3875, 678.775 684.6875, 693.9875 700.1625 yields -0.03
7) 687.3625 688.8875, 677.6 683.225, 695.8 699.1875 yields -0.07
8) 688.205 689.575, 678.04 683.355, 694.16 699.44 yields -0.09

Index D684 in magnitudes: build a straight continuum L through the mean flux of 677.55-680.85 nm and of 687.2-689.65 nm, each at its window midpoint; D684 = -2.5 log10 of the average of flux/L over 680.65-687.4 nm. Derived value 0.039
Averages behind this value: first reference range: 21.1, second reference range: 22.4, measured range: 21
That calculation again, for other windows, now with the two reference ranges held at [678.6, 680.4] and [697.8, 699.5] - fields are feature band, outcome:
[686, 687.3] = -0.02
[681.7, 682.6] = 0.00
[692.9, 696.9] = -0.02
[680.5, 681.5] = 0.04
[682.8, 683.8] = 0.01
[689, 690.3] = -0.06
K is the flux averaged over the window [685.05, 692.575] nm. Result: 21.6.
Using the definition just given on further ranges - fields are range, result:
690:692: 21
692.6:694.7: 21.1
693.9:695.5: 21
